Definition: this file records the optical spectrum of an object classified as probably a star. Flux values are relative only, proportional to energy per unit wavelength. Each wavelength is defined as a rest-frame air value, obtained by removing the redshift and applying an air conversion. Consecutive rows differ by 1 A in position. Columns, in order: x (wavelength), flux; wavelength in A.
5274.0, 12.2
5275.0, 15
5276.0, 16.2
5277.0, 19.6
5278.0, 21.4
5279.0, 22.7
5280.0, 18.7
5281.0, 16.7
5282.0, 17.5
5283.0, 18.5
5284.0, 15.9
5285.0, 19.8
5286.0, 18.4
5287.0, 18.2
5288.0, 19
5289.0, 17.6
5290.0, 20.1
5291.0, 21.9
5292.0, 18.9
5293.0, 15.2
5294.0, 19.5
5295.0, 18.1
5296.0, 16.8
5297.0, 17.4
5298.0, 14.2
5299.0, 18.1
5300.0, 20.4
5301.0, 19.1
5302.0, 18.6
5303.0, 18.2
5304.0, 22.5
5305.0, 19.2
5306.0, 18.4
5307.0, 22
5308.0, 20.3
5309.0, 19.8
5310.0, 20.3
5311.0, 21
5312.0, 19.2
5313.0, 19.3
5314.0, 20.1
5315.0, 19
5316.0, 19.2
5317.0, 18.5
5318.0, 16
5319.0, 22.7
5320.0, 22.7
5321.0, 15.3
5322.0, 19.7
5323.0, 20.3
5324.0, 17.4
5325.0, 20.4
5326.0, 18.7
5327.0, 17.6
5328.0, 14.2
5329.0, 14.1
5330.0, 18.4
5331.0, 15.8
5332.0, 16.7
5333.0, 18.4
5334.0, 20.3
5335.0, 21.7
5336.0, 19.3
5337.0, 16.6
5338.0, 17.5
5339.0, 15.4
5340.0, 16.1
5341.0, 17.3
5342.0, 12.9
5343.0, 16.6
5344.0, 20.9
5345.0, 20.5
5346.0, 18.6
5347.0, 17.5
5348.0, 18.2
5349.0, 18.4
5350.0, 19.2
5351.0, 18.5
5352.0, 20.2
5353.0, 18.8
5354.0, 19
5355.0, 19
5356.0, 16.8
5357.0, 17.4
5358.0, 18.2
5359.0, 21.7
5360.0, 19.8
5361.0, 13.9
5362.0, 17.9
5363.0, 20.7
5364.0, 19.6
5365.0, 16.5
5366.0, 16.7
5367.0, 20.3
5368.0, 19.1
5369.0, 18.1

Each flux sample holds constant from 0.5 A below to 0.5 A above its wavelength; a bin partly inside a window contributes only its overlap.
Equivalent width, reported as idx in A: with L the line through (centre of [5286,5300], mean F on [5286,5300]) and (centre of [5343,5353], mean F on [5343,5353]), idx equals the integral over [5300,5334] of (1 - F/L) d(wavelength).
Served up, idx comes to -0.8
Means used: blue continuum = 18.2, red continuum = 19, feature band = 18.9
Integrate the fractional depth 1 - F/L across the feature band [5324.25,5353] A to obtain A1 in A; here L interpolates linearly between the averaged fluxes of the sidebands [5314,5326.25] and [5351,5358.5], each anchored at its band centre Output 1.4 A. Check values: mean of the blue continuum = 19.2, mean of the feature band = 17.9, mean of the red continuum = 18.5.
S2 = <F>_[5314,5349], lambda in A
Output 18.1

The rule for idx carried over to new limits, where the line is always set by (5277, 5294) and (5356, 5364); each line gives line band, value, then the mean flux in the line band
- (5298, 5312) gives -0.66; 19.6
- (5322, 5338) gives 0.50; 18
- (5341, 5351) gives 0.25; 18.1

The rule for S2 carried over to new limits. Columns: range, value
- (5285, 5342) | 18.6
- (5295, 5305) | 18.4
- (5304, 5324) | 19.6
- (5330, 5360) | 18.2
